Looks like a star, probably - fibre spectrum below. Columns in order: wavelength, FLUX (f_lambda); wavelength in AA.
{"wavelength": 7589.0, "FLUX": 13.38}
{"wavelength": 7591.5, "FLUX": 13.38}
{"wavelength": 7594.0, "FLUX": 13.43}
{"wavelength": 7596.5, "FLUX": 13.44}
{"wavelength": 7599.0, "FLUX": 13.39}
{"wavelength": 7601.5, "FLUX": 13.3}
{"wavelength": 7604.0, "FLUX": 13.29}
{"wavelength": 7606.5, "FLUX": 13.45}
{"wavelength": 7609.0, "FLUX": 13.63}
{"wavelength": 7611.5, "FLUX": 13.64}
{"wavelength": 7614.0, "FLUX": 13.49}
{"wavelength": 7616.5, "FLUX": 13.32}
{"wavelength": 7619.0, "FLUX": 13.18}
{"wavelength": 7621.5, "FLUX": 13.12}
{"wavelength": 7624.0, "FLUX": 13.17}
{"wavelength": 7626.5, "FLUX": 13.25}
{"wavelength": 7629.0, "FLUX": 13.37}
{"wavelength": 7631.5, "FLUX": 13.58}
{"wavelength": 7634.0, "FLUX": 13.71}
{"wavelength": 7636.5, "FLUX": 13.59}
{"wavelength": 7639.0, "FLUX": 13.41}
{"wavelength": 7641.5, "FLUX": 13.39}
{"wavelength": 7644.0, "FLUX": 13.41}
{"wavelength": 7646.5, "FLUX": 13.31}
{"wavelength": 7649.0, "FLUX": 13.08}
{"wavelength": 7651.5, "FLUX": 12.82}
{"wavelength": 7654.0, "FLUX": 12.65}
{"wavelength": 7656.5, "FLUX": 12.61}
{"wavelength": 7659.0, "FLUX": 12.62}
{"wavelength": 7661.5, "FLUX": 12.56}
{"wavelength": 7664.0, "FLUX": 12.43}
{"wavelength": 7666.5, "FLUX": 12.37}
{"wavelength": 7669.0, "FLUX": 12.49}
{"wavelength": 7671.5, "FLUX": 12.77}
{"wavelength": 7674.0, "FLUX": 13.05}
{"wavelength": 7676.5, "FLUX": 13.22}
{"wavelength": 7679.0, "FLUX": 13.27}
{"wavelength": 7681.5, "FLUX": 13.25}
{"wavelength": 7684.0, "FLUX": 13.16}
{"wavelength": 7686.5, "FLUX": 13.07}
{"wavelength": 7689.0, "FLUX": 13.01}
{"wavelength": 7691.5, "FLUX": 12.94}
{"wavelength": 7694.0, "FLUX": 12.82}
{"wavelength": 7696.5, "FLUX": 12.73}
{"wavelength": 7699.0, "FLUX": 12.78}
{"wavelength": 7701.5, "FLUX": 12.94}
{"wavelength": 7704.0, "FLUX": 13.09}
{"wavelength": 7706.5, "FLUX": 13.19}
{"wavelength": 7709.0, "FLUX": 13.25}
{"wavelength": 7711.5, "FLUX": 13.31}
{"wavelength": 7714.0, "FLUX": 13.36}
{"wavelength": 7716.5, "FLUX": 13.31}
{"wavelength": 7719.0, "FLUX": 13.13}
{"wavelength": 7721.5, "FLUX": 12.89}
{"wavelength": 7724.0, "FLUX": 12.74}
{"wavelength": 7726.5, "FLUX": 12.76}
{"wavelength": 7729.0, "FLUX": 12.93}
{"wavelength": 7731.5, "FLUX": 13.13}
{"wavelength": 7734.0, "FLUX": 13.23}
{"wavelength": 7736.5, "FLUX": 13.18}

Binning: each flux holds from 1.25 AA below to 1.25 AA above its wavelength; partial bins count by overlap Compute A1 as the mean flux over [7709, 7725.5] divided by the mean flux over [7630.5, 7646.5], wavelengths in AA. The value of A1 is 1.0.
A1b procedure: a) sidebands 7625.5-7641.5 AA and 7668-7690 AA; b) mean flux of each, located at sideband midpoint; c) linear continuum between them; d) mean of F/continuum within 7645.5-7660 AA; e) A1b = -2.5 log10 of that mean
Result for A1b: 0.04 mag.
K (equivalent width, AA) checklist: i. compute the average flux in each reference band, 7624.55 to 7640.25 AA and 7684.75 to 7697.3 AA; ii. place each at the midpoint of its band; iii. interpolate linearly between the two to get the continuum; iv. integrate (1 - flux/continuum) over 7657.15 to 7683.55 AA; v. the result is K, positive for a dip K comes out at 0.6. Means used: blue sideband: 13.5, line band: 12.8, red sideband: 12.9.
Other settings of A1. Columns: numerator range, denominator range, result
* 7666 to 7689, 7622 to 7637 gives 0.97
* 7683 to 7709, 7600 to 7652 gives 0.97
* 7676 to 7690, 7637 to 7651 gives 0.99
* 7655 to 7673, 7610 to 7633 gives 0.94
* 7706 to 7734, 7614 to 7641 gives 0.98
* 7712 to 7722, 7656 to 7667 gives 1.05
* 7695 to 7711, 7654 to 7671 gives 1.04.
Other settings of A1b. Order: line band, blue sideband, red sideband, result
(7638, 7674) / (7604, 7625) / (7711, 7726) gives 0.03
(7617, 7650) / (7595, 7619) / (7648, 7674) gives -0.03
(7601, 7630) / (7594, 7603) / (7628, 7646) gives 0.01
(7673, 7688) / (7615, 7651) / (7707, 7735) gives 0.00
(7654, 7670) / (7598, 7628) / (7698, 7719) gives 0.06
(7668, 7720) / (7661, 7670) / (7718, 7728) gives -0.03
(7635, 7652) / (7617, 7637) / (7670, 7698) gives 0.00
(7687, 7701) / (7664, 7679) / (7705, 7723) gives 0.01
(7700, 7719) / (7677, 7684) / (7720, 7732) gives -0.02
